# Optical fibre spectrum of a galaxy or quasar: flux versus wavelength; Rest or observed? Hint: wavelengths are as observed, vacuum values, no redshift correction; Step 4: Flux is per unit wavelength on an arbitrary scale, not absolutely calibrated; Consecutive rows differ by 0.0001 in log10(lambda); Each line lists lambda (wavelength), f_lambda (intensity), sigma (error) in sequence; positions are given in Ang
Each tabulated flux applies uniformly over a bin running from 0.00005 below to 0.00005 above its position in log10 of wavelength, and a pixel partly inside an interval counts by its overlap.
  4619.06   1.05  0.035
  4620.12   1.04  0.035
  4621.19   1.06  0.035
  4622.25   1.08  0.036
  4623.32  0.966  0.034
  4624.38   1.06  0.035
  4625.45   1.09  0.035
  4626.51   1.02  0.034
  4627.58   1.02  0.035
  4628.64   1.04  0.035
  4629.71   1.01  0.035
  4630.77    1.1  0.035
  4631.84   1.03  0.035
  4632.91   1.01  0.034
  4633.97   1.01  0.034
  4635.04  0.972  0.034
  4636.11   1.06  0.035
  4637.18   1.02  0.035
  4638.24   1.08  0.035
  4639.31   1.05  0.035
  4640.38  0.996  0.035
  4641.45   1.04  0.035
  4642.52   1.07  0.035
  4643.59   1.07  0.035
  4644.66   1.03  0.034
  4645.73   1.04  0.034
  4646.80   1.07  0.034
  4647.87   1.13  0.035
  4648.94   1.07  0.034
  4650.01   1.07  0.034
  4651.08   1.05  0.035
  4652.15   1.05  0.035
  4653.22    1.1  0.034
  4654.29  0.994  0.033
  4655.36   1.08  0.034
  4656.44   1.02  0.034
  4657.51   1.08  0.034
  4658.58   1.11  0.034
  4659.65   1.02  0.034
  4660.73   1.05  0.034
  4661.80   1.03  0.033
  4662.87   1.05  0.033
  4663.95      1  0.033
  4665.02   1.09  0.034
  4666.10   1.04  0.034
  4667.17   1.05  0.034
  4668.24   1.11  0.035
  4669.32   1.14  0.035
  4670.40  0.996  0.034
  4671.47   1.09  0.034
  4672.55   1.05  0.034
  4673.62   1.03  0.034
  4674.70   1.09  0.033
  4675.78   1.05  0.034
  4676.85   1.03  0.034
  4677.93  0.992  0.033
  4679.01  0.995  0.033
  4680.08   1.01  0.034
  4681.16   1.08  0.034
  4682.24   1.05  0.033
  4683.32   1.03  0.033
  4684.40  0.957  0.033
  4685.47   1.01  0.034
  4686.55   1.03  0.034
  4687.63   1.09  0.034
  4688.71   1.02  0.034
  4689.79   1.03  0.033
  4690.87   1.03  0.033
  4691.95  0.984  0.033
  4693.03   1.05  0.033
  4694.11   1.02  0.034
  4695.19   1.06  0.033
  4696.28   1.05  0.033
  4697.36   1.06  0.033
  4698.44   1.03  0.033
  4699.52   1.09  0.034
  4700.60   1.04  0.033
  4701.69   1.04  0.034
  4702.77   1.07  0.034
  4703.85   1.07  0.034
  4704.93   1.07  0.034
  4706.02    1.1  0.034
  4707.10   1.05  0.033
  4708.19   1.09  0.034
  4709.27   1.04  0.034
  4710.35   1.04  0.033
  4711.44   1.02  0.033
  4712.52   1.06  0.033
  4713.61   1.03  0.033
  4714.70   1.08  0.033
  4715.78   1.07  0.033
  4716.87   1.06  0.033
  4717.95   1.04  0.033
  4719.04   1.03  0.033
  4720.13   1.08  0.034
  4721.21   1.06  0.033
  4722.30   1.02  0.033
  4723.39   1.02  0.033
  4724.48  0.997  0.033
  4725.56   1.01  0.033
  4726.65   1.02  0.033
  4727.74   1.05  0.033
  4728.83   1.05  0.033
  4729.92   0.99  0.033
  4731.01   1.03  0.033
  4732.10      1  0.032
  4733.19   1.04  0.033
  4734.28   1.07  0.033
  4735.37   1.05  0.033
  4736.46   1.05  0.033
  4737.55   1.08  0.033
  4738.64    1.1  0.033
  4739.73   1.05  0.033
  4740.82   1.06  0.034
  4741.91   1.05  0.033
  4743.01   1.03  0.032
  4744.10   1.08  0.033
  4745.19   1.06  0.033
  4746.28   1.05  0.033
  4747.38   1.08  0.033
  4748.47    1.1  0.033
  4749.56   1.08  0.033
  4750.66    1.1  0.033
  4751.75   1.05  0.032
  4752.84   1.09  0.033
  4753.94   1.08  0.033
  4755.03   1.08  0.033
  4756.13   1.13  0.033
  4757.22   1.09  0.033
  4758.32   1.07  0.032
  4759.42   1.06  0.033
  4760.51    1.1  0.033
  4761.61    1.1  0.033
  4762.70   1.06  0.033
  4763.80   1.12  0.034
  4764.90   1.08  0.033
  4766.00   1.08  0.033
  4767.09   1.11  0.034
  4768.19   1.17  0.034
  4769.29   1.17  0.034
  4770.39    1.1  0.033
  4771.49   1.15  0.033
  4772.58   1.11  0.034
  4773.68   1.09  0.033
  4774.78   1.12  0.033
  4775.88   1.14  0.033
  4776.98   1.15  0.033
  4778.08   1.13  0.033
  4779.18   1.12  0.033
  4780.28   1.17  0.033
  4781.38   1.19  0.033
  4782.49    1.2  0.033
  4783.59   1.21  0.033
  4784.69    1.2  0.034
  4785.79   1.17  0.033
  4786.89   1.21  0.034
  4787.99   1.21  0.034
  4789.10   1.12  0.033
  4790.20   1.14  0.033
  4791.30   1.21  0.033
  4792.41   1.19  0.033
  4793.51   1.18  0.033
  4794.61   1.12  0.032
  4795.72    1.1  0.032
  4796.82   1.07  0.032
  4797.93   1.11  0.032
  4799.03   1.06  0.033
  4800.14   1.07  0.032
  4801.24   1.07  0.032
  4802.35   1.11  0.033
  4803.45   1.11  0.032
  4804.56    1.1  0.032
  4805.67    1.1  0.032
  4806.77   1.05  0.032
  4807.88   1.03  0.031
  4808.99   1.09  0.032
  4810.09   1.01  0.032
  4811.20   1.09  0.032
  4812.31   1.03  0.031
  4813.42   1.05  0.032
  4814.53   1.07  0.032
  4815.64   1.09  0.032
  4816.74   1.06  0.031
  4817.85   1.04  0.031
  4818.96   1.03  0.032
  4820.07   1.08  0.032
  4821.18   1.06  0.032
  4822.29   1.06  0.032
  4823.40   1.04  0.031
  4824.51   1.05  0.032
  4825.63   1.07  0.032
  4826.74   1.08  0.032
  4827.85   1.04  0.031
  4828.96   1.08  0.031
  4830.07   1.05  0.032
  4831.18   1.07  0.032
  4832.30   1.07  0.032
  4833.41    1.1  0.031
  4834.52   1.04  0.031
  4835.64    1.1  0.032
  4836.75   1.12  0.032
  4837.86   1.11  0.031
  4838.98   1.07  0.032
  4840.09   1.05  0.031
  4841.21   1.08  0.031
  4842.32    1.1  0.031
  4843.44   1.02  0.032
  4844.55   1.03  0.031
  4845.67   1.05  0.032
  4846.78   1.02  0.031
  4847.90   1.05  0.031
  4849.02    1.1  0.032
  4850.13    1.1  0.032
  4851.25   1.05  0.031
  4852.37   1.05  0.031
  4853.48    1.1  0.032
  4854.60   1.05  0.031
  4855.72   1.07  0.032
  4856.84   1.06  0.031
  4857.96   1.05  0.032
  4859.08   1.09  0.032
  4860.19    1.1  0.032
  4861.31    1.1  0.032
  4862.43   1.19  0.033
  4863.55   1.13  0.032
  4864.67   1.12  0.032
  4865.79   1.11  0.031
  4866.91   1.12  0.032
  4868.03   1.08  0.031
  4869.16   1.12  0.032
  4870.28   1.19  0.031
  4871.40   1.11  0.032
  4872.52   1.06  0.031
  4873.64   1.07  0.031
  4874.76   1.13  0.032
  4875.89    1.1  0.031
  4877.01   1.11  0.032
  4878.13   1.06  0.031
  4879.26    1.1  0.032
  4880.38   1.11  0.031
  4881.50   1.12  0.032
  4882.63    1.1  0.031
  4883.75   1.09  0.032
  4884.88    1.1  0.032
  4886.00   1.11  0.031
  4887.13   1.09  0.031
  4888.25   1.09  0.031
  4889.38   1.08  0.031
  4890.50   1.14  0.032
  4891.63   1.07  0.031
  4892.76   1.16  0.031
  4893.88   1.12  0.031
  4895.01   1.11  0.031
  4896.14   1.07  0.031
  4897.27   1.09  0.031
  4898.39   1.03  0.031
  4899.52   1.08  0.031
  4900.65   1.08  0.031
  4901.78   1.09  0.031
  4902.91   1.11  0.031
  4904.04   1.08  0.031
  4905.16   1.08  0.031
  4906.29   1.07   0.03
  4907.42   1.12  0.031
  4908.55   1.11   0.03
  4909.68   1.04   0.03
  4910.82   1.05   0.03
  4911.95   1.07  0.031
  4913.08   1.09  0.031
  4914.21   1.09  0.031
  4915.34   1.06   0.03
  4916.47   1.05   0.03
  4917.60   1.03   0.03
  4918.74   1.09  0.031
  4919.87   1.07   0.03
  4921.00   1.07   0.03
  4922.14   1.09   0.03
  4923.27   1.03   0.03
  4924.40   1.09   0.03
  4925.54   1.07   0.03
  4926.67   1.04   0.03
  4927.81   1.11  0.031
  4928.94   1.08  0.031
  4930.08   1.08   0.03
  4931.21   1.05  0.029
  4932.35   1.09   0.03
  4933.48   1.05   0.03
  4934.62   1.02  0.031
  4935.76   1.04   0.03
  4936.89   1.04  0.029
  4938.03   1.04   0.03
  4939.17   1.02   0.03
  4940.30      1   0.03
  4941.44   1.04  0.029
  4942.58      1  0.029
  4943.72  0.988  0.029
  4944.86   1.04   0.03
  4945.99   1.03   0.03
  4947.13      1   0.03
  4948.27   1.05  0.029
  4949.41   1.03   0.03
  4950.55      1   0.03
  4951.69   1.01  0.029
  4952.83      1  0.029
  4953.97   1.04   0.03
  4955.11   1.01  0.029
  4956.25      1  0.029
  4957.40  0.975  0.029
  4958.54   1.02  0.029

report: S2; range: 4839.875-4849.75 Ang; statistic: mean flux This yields 1.06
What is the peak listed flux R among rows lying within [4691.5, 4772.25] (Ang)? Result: 1.17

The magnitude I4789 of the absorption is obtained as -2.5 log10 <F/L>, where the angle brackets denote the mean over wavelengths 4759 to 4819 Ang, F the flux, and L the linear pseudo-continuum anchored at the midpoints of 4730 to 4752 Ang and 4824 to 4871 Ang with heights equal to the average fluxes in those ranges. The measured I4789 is -0.04 mag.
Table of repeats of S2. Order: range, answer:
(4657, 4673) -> 1.06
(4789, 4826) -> 1.08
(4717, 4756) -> 1.05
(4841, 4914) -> 1.09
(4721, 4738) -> 1.03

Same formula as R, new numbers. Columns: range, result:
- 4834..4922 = 1.19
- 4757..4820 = 1.21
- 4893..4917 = 1.12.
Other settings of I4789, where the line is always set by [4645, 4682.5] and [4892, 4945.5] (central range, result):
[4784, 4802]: -0.08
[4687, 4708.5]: 0.00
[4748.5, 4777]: -0.04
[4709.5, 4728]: 0.02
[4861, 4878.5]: -0.05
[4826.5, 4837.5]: -0.01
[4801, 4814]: -0.01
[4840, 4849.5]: 0.01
